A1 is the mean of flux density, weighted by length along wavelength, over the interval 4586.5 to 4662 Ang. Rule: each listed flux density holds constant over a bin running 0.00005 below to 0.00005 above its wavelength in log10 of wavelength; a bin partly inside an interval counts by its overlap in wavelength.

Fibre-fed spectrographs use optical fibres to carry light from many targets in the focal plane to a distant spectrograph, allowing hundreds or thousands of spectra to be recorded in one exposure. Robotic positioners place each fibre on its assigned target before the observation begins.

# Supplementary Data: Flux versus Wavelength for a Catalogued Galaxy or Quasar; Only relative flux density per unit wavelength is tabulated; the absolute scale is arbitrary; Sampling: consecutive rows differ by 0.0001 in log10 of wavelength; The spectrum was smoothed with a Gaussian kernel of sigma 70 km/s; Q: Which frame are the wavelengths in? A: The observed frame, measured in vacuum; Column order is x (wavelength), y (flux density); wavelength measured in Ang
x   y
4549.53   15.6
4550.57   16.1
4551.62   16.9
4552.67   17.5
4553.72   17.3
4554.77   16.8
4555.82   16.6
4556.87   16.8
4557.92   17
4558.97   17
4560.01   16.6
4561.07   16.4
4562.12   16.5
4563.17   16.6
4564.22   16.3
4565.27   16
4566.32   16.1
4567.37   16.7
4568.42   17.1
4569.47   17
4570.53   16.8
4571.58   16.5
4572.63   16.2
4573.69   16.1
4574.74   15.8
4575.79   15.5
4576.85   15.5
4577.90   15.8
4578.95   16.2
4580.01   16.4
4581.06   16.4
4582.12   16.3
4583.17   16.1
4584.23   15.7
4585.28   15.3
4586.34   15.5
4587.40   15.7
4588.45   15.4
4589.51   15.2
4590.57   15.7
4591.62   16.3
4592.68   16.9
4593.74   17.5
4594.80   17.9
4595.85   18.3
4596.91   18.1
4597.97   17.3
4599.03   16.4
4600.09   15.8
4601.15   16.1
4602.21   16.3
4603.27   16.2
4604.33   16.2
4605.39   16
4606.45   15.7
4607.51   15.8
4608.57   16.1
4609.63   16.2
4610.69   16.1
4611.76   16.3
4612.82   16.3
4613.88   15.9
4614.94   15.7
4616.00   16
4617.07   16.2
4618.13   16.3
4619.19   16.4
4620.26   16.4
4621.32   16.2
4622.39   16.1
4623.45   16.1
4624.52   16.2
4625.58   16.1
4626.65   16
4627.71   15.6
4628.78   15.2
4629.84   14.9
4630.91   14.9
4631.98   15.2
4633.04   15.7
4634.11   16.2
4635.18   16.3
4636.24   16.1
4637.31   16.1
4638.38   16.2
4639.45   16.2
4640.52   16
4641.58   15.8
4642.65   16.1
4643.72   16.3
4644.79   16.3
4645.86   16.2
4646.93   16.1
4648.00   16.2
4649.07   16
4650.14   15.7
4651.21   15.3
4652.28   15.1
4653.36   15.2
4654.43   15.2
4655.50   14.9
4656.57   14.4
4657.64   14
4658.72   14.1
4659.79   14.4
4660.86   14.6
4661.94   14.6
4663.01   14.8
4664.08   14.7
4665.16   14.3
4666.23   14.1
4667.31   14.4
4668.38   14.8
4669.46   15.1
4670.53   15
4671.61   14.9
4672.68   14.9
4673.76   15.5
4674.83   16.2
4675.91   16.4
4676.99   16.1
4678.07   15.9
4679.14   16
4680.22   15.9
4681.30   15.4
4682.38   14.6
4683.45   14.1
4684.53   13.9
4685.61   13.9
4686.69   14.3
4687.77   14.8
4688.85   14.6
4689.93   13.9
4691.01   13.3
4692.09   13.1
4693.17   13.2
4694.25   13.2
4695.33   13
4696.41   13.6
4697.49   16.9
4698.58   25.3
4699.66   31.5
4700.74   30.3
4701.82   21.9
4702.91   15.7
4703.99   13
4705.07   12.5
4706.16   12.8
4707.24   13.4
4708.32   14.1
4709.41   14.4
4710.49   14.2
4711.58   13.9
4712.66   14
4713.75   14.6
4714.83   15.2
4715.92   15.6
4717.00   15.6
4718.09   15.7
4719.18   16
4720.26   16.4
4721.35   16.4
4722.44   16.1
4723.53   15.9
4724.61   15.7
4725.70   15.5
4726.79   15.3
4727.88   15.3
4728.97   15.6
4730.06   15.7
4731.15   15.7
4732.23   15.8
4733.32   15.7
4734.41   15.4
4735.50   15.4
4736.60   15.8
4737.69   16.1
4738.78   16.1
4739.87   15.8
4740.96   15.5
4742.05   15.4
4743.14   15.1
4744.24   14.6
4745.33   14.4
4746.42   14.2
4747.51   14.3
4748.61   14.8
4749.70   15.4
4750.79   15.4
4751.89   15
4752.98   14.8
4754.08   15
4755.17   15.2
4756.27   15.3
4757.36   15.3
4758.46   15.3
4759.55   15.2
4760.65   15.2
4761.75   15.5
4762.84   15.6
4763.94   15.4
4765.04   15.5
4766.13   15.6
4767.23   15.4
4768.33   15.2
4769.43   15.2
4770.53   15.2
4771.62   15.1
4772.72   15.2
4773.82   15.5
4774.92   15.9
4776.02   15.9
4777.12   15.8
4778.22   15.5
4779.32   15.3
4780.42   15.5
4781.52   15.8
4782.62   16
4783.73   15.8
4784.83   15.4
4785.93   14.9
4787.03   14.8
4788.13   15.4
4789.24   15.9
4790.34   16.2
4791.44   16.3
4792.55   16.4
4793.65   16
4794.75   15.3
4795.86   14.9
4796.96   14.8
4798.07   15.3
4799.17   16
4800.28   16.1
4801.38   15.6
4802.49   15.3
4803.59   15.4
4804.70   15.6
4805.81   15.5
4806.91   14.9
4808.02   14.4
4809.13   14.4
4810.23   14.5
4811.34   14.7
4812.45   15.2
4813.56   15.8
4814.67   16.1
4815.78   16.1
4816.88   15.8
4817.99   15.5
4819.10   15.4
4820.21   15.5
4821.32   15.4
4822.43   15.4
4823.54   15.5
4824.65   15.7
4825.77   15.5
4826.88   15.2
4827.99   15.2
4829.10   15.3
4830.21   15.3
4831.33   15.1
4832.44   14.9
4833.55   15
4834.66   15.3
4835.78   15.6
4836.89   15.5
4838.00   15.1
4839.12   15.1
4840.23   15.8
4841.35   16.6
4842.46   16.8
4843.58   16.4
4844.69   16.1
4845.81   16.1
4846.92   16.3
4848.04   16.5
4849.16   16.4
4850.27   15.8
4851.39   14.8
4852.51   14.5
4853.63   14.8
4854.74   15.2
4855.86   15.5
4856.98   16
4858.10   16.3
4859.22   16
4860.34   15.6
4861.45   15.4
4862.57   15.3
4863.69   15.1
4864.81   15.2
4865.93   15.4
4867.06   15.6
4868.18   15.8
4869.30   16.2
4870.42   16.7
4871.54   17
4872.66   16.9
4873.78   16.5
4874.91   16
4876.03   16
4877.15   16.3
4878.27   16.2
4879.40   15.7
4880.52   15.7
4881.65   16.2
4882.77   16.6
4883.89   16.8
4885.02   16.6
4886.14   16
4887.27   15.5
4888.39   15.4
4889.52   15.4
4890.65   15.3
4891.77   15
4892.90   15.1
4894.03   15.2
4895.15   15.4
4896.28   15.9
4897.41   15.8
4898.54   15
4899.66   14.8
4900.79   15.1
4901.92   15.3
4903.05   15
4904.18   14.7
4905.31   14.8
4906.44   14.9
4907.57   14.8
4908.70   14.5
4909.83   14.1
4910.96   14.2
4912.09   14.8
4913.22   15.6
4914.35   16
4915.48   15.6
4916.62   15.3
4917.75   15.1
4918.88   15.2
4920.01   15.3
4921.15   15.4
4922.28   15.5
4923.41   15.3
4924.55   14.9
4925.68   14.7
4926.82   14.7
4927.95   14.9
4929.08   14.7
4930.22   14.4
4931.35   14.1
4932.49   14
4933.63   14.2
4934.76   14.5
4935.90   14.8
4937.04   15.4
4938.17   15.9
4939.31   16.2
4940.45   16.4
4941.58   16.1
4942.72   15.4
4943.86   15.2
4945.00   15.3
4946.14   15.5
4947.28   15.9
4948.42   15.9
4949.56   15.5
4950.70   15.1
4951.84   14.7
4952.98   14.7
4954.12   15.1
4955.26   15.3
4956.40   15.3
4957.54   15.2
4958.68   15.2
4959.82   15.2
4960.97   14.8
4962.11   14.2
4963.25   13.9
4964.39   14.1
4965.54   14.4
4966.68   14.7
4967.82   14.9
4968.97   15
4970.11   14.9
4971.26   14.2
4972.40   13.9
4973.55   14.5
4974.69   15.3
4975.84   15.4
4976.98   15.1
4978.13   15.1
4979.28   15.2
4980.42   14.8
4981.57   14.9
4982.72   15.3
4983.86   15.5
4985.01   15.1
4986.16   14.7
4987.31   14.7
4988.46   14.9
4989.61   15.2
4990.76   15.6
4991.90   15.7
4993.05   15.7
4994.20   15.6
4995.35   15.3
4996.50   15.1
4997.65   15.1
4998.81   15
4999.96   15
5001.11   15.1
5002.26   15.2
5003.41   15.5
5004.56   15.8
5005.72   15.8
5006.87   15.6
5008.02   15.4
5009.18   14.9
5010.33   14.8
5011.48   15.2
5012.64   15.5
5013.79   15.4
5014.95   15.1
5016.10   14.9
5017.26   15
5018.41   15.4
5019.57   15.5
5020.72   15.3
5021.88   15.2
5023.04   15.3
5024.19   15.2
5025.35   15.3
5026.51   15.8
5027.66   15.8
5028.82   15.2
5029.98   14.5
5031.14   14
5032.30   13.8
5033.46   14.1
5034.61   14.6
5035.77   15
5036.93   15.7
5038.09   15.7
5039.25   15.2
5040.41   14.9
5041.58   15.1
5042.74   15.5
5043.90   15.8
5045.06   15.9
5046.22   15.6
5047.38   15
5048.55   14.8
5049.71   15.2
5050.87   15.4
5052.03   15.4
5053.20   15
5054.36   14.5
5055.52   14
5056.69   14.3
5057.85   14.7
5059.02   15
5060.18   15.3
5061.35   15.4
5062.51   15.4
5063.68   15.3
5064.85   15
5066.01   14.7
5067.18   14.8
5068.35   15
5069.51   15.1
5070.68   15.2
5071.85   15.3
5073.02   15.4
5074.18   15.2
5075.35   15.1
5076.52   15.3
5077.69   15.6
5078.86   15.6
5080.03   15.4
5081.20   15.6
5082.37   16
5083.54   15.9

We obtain 15.9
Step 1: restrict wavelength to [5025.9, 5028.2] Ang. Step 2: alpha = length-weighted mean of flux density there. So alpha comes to 15.8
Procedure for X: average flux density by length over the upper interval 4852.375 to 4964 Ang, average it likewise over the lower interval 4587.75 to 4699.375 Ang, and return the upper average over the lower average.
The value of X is 0.98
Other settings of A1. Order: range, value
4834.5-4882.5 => 15.9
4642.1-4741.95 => 15.5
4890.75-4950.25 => 15.1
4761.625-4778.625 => 15.5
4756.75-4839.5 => 15.4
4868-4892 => 16.1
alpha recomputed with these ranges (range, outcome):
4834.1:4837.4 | 15.5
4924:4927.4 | 14.8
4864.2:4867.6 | 15.4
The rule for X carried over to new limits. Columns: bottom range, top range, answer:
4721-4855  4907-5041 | 0.98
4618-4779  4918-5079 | 0.97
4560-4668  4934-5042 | 0.95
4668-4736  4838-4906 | 1.00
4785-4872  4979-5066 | 0.97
